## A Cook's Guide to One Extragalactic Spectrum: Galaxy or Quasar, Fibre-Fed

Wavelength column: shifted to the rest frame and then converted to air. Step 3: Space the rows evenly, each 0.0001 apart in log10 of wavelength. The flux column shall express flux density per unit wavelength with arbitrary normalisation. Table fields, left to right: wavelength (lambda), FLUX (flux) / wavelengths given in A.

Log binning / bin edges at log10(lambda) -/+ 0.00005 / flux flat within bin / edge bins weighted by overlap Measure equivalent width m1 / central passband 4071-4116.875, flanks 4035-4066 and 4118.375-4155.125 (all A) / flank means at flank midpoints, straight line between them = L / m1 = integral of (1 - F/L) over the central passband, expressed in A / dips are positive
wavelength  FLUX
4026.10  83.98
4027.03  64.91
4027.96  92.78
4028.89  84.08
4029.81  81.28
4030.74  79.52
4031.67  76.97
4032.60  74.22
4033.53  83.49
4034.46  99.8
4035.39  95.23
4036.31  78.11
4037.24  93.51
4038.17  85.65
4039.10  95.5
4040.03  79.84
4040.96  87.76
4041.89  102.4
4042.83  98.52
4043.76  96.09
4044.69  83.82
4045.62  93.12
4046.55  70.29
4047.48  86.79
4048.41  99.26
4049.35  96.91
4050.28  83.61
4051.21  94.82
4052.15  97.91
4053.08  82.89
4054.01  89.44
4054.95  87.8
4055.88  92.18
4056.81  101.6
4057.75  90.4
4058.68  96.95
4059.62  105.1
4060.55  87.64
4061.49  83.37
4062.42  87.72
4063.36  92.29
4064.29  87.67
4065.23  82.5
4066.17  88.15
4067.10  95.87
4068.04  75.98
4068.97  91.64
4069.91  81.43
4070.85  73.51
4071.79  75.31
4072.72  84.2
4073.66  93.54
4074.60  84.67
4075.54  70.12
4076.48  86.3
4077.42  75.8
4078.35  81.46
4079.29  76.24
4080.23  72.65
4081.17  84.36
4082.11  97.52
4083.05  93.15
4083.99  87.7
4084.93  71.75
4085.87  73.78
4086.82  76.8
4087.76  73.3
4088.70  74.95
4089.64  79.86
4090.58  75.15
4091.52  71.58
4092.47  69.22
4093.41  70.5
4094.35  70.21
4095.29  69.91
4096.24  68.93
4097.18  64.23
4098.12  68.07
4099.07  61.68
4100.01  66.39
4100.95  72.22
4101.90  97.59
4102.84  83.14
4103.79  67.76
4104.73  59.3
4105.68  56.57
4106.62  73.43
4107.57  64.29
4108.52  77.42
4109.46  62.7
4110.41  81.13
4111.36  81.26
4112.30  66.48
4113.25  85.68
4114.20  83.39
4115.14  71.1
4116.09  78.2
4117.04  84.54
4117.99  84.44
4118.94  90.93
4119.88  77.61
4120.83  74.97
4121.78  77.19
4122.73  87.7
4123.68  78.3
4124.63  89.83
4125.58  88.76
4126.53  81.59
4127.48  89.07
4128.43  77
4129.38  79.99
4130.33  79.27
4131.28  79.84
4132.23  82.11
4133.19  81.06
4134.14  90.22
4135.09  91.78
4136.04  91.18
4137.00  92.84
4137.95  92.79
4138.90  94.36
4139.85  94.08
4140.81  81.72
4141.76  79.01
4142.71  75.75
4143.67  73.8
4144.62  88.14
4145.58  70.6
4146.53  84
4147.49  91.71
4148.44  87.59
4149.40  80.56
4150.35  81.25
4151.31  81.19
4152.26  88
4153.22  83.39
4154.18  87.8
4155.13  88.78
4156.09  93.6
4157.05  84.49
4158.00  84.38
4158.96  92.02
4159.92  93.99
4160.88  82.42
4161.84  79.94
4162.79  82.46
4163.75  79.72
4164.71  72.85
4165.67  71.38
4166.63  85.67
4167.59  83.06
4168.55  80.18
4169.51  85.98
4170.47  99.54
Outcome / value 6.1 A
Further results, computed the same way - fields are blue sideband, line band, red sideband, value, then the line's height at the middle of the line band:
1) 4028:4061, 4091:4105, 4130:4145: 2.6 A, 87.2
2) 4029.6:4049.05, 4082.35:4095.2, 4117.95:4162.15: 1.5 A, 86.3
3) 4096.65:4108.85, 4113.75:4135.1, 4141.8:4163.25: -1.7 A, 76.3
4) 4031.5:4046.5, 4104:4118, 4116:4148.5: 1.9 A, 85.1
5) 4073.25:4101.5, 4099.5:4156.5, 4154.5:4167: -0.5 A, 80.5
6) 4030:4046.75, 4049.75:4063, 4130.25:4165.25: -0.7 A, 87.1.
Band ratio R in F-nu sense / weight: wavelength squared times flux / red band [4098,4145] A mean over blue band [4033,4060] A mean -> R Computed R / 0.91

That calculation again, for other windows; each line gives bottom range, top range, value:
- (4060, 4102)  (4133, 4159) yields 1.12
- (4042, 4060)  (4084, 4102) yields 0.80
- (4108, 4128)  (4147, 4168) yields 1.07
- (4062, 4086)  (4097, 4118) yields 0.89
